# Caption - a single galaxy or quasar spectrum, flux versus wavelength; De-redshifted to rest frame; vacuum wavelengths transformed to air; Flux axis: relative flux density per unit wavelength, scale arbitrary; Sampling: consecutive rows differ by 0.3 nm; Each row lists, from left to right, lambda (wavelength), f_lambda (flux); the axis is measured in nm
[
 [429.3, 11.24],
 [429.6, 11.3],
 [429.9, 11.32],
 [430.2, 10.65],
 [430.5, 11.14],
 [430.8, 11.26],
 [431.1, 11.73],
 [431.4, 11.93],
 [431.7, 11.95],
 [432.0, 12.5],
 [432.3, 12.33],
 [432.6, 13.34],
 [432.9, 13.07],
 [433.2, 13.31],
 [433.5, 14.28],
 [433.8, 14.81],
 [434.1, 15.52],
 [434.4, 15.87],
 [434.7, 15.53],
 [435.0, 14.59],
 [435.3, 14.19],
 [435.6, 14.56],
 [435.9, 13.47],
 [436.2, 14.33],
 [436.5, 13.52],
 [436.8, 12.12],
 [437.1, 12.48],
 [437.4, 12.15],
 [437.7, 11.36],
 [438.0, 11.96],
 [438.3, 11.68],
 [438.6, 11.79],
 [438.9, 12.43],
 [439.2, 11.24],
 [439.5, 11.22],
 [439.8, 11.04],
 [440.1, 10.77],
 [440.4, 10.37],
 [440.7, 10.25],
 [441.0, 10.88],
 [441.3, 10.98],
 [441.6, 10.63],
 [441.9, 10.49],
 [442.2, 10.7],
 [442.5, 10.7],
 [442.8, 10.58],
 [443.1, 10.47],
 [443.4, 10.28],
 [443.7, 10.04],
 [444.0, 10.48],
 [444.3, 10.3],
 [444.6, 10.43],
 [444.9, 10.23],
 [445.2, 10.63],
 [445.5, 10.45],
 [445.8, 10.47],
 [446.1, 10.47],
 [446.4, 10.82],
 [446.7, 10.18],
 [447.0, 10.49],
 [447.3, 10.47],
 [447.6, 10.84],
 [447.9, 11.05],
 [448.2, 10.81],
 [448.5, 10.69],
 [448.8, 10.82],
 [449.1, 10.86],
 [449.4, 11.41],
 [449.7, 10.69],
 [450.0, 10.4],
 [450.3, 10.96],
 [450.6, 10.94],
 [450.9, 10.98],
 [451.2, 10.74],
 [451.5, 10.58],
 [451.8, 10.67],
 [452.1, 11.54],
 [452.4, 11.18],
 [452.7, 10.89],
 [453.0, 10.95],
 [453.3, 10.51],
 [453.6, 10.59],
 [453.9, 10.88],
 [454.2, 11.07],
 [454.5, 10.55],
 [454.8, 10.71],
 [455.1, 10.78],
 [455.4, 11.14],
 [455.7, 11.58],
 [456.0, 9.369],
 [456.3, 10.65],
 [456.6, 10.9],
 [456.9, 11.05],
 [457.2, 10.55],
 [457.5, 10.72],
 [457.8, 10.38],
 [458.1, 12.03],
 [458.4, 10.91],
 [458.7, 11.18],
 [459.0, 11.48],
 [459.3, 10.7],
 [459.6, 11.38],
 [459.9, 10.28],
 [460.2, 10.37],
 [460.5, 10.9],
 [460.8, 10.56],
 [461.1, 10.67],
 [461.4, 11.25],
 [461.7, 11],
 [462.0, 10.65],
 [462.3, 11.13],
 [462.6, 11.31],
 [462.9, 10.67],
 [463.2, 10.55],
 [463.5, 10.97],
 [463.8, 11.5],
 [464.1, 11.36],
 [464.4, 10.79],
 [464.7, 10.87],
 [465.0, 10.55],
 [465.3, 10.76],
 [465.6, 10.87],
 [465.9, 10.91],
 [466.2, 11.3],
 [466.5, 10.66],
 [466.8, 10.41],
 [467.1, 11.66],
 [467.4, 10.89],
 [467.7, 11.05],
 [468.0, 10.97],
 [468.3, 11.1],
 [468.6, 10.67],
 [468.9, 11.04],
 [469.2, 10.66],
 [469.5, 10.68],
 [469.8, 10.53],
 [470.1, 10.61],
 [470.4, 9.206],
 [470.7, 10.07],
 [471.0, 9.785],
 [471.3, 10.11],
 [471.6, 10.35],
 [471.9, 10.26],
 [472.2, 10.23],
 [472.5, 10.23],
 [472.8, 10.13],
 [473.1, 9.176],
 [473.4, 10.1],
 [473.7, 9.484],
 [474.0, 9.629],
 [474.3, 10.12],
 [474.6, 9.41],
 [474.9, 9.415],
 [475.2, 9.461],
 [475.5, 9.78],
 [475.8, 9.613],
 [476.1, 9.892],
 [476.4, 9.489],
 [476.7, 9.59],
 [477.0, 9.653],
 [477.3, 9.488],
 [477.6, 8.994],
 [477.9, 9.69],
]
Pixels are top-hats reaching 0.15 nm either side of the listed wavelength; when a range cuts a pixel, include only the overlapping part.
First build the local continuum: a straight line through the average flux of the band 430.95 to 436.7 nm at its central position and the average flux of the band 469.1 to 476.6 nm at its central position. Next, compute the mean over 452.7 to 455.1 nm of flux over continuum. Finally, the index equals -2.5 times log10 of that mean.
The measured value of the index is 0.10 mag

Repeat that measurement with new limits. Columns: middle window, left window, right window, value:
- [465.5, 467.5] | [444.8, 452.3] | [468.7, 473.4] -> -0.07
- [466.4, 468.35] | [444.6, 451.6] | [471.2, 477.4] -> -0.10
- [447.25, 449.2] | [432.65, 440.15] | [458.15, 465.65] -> 0.12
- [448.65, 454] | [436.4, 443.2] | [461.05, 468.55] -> 0.03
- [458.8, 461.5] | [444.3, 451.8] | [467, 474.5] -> -0.04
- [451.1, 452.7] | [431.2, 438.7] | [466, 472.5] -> 0.10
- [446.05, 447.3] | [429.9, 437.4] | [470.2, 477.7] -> 0.15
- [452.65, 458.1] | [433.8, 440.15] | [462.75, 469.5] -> 0.09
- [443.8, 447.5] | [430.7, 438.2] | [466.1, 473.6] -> 0.19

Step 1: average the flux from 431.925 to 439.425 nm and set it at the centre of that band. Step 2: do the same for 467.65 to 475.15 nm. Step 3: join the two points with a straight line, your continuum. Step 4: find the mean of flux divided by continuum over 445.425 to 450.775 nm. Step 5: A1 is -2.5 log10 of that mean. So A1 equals 0.141 mag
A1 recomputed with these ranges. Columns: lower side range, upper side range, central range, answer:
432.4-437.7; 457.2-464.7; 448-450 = 0.14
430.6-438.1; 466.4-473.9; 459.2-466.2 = 0.01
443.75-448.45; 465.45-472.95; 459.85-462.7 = -0.03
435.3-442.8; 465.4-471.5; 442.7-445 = 0.12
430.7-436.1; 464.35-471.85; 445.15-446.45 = 0.19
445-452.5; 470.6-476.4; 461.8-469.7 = -0.08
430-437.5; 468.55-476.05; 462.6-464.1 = -0.02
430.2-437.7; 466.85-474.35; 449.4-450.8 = 0.11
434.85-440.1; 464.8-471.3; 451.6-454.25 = 0.07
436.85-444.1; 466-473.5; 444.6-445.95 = 0.05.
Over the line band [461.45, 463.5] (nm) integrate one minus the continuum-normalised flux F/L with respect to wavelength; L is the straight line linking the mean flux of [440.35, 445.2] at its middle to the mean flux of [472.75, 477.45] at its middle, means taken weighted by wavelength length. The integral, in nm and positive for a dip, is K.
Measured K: -0.19 nm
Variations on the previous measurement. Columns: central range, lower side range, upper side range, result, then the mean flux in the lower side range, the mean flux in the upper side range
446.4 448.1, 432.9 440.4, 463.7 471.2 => 0.22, 13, 10.7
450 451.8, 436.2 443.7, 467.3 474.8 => 0.02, 11.3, 10.2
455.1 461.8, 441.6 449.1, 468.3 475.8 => -0.36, 10.5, 10.1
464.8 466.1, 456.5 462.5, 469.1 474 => -0.04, 10.9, 10.1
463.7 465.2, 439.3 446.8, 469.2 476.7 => -0.13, 10.6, 9.92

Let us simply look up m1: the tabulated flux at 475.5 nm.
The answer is 9.78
